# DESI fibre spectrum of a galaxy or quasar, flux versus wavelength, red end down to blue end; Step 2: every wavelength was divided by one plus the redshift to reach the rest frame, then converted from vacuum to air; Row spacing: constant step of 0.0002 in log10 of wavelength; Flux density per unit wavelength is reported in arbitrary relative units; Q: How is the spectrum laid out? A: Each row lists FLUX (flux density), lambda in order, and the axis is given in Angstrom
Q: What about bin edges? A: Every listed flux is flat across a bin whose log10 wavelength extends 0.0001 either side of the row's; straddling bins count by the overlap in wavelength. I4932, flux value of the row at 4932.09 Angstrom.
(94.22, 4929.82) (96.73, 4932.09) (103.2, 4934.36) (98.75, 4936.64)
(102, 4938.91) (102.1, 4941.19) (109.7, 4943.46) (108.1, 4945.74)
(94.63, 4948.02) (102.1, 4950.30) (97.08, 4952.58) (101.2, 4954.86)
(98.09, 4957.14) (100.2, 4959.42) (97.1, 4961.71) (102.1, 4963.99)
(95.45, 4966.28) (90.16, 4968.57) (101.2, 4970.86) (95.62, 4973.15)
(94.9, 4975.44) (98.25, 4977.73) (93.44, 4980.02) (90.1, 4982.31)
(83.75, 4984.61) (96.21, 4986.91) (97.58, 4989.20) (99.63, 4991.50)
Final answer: 96.73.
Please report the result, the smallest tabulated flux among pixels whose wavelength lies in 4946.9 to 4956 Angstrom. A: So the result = 94.63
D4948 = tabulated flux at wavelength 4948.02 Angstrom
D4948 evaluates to 94.63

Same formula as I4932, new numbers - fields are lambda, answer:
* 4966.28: 95.45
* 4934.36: 103.2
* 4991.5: 99.63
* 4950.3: 102.1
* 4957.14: 98.09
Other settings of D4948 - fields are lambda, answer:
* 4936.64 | 98.75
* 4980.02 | 93.44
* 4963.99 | 102.1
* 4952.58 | 97.08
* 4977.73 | 98.25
